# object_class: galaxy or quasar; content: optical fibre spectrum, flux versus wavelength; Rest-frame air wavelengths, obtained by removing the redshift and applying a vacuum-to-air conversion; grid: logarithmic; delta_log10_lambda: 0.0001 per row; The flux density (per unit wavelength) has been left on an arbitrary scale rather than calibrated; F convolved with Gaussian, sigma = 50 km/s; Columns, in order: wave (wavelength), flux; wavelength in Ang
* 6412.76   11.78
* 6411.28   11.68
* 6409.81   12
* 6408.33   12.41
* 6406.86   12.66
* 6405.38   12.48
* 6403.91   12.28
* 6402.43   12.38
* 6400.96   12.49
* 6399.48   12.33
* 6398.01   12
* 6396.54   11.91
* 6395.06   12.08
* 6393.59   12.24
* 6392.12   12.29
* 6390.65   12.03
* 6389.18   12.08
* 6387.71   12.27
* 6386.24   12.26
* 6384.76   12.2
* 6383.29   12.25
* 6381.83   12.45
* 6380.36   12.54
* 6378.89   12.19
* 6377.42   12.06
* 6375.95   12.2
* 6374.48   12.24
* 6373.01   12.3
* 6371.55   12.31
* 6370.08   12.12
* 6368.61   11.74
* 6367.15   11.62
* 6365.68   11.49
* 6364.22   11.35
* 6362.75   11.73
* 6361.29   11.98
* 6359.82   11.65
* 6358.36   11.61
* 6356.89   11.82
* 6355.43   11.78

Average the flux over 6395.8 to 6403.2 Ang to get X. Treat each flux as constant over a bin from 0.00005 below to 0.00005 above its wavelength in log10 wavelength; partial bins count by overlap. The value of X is 12.2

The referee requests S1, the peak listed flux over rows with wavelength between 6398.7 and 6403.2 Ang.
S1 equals 12.49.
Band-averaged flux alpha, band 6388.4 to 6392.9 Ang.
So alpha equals 12.2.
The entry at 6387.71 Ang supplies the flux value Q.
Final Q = 12.27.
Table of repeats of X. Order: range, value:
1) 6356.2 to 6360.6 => 11.7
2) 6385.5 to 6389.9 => 12.2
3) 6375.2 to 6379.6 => 12.1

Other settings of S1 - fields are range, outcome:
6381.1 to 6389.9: 12.45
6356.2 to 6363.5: 11.98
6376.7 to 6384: 12.54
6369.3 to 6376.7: 12.31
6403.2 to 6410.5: 12.66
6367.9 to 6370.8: 12.12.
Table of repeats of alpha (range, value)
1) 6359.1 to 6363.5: 11.8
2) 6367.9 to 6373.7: 12.1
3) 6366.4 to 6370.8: 11.8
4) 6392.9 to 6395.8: 12.2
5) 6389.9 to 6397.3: 12.1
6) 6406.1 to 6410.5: 12.4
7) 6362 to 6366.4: 11.5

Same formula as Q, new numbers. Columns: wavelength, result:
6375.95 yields 12.2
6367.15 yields 11.62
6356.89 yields 11.82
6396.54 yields 11.91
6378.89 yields 12.19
